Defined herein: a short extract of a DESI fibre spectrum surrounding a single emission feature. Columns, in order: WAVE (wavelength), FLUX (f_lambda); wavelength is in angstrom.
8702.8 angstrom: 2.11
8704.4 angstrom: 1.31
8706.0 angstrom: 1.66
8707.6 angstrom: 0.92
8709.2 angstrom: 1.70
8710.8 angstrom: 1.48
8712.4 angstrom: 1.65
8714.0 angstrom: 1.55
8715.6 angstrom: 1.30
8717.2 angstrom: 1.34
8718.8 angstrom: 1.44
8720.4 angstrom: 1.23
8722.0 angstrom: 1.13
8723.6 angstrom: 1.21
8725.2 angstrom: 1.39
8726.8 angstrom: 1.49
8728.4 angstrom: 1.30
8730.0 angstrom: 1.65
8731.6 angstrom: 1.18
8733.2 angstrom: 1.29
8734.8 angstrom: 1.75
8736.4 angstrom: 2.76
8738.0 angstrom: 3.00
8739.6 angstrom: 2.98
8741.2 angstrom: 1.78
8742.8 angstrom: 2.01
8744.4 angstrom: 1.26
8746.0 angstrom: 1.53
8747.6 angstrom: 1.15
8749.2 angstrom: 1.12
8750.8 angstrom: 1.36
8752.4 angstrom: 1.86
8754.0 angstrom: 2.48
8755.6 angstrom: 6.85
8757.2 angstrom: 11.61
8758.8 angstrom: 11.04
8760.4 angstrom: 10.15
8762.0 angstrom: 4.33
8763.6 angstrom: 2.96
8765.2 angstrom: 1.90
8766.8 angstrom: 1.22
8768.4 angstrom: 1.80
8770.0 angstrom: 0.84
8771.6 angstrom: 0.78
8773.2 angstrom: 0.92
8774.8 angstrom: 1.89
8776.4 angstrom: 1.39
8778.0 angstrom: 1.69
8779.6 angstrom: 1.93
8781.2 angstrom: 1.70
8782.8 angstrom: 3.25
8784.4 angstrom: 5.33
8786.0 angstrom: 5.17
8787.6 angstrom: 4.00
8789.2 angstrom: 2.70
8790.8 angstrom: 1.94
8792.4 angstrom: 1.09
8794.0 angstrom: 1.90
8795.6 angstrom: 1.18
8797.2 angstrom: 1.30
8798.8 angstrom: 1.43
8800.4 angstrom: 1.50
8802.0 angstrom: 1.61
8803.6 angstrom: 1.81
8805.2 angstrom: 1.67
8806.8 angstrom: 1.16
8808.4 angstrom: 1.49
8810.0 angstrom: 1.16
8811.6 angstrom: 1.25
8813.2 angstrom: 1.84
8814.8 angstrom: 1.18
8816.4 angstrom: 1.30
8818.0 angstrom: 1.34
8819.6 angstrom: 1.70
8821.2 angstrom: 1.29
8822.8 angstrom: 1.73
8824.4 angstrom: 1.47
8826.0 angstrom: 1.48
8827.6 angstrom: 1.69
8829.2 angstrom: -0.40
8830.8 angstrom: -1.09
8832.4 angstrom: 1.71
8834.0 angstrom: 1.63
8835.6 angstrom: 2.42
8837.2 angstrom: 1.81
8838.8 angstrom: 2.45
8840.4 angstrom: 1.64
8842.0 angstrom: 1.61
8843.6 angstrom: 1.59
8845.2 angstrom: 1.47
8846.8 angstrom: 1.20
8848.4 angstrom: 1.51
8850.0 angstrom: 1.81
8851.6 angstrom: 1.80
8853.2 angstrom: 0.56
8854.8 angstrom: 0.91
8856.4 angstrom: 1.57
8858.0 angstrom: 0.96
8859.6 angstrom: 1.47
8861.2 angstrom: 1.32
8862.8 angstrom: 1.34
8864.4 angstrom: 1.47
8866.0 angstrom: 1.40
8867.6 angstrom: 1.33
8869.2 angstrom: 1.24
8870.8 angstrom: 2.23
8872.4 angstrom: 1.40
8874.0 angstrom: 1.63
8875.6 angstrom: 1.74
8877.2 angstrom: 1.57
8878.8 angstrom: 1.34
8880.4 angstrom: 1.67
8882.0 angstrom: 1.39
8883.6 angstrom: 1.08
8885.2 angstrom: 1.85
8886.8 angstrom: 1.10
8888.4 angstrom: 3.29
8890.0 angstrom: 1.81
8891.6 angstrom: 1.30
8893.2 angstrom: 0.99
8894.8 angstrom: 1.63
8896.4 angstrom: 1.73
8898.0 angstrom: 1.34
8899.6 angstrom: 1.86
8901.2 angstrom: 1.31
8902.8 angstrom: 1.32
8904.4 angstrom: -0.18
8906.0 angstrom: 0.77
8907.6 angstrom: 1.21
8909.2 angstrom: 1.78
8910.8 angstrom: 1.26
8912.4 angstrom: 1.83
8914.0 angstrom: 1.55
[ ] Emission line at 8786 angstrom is [N II] 6583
